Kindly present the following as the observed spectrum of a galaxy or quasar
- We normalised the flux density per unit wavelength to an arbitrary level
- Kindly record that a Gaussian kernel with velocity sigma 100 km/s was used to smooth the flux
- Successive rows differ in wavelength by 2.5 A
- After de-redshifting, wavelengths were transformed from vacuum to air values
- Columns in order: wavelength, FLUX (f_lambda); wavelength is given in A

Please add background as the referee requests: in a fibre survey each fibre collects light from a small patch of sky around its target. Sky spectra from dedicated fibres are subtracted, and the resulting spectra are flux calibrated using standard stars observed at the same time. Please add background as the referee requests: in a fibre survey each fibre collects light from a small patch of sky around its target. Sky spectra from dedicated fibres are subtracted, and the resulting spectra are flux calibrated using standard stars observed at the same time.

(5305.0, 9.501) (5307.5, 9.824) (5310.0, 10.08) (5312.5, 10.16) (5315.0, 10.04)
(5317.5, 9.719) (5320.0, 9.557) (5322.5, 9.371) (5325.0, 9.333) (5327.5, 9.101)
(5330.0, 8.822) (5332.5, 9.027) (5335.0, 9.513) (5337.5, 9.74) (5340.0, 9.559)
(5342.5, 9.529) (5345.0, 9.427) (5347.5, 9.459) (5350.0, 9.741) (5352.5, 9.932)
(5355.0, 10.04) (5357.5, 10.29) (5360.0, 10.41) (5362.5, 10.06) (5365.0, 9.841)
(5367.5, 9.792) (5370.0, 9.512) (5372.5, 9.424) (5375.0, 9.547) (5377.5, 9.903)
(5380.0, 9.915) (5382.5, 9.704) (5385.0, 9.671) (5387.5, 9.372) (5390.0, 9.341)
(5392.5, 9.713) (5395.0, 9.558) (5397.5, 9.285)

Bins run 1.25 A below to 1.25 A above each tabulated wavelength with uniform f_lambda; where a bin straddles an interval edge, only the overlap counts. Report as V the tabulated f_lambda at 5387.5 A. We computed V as 9.372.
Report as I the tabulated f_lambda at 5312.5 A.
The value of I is 10.16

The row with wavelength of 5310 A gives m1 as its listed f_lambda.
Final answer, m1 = 10.08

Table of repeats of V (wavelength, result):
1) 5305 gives 9.501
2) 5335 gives 9.513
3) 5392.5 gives 9.713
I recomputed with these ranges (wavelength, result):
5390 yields 9.341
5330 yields 8.822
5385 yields 9.671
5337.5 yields 9.74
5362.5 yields 10.06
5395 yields 9.558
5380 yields 9.915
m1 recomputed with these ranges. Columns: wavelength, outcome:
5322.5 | 9.371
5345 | 9.427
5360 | 10.41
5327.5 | 9.101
